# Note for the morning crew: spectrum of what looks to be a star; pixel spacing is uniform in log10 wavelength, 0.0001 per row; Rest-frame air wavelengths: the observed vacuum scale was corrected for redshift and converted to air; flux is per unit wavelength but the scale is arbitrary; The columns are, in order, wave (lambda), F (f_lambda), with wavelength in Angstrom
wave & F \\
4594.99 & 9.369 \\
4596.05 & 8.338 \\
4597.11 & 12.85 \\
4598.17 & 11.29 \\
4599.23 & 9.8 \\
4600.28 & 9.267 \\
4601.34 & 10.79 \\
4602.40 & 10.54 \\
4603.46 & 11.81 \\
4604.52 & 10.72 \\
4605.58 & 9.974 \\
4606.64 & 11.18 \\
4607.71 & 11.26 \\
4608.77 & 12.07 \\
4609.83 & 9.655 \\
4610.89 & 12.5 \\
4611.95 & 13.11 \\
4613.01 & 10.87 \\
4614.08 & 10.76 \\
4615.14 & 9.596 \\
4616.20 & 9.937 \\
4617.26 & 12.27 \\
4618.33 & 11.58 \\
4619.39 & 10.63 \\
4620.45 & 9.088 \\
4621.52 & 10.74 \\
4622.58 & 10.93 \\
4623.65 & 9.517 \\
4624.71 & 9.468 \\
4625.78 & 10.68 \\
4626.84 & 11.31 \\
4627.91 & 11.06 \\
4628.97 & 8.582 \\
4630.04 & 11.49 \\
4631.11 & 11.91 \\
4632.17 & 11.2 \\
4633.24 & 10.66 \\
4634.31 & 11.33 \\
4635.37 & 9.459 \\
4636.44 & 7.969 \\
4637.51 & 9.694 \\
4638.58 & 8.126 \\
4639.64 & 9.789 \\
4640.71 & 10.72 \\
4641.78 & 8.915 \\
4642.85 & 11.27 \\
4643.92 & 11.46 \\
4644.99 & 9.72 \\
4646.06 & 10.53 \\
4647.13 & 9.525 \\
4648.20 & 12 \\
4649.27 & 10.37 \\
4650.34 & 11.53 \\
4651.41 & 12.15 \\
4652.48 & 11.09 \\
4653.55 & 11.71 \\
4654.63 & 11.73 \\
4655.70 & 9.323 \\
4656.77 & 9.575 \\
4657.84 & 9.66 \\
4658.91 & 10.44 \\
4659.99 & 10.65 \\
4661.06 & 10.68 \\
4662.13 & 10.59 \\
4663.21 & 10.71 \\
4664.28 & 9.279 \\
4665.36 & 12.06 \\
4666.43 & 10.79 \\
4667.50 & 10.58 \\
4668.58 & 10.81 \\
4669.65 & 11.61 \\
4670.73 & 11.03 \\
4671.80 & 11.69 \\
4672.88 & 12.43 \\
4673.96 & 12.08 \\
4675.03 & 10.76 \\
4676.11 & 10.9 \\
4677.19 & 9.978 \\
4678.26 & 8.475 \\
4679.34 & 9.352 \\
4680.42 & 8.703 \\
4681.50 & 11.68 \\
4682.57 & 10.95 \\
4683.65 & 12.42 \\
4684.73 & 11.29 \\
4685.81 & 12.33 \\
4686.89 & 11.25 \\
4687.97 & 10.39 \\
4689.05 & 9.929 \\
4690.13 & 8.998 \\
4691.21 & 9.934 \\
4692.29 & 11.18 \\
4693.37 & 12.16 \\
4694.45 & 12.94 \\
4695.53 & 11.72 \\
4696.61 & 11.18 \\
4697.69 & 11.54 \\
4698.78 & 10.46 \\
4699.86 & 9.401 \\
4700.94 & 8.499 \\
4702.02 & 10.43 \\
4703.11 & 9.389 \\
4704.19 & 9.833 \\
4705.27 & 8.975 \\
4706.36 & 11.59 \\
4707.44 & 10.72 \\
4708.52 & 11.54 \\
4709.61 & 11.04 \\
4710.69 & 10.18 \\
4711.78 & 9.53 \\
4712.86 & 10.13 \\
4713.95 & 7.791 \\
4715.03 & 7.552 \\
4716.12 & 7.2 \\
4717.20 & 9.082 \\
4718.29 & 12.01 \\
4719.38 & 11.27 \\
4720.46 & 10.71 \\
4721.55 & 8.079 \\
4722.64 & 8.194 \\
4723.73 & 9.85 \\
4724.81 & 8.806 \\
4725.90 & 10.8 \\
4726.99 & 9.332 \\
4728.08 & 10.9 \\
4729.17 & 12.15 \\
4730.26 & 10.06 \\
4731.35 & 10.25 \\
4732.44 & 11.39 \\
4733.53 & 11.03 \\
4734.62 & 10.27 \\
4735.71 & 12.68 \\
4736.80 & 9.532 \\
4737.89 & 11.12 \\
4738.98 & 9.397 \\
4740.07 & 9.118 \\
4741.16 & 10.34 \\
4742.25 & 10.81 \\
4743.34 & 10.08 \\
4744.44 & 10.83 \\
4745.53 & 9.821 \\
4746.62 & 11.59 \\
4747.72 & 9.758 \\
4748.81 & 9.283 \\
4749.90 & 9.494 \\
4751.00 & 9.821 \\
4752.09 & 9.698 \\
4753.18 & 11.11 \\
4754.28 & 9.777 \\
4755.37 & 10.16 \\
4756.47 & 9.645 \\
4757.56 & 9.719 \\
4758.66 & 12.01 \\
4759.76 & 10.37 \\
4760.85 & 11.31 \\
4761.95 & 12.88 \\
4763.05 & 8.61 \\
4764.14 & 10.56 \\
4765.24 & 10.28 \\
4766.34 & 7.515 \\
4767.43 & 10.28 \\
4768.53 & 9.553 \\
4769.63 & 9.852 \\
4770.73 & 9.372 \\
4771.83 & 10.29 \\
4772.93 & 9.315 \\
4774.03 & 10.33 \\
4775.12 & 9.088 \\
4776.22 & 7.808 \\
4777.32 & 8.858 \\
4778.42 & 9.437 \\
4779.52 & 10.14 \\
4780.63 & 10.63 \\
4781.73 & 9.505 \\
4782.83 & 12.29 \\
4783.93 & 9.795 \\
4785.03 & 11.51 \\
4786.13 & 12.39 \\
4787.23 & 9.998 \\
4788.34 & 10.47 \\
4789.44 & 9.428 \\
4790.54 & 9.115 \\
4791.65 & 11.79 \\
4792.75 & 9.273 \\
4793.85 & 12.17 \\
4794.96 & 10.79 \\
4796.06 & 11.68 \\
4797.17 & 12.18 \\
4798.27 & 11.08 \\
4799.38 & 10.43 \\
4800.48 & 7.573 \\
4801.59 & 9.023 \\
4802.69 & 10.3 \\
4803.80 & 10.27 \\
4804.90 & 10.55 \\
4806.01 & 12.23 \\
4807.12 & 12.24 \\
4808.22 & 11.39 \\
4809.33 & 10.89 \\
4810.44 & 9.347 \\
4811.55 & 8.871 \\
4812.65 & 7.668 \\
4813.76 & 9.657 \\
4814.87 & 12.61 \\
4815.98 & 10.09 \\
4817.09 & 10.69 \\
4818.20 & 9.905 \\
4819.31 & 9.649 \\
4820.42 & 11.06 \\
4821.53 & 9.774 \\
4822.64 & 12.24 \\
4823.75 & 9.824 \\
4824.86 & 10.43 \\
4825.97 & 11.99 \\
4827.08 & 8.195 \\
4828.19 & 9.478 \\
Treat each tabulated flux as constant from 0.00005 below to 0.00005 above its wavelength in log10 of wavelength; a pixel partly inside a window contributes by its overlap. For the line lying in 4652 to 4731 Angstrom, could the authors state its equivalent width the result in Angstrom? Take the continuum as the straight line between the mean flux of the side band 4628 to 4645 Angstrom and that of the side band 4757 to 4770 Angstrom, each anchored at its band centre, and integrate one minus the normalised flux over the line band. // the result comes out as -1.8 Angstrom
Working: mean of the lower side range 10.2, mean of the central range 10.4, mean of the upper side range 10.2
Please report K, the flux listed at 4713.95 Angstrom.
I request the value 7.791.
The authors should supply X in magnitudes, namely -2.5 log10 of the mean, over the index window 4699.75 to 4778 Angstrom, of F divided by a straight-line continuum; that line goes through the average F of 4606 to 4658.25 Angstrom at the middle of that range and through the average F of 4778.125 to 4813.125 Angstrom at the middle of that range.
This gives 0.054 mag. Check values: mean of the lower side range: 10.6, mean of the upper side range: 10.5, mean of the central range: 10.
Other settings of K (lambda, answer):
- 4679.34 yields 9.352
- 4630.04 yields 11.49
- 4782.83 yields 12.29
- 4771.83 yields 10.29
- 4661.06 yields 10.68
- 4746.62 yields 11.59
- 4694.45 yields 12.94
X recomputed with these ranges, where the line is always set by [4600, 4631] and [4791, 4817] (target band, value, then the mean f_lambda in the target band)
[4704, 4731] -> 0.08 mag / 9.9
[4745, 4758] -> 0.06 mag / 10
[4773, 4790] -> 0.05 mag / 10.1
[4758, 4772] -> 0.04 mag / 10.2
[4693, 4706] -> 0.01 mag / 10.5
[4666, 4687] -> -0.03 mag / 11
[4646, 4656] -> -0.03 mag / 11.1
